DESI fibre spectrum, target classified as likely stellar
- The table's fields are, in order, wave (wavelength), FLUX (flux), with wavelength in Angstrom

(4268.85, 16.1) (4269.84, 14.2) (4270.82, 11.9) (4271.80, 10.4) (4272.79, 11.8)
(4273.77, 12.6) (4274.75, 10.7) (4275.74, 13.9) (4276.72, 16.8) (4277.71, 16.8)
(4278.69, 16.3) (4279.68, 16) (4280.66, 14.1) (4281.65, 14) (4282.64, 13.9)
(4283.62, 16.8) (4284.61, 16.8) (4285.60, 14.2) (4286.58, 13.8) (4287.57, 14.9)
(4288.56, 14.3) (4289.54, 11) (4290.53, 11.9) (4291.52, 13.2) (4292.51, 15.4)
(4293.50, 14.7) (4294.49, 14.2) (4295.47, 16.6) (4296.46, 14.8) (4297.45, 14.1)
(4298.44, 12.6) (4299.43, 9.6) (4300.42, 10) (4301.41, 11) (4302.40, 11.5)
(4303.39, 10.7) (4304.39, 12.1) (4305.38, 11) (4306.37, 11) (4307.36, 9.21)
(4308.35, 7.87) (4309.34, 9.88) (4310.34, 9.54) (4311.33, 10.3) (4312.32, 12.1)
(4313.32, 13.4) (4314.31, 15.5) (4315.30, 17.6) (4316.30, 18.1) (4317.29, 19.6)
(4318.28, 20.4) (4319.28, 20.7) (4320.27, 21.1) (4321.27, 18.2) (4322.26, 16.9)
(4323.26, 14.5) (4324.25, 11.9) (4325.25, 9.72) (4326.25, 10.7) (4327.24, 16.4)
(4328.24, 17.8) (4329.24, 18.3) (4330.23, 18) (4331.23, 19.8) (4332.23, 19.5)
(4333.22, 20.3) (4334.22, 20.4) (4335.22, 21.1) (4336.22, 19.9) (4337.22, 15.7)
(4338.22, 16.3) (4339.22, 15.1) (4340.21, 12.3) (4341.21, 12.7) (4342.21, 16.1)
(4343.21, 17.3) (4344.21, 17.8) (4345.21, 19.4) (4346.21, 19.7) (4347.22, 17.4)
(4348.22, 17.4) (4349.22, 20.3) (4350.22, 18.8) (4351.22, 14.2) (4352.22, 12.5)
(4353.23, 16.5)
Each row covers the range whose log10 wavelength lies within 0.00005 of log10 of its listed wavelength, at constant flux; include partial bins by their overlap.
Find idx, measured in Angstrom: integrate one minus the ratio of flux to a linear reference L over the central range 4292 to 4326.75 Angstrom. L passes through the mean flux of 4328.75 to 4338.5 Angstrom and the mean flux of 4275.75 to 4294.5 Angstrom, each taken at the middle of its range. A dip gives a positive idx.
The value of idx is 6.7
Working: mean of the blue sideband 14.7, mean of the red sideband 19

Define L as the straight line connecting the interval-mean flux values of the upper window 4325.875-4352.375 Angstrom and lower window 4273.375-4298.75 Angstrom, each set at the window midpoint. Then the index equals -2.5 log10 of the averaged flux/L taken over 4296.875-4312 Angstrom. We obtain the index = 0.39 mag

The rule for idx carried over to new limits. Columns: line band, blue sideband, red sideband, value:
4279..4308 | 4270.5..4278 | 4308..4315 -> -2.2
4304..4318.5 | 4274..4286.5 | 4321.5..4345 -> 2.6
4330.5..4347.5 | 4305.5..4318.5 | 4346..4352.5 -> -1.7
